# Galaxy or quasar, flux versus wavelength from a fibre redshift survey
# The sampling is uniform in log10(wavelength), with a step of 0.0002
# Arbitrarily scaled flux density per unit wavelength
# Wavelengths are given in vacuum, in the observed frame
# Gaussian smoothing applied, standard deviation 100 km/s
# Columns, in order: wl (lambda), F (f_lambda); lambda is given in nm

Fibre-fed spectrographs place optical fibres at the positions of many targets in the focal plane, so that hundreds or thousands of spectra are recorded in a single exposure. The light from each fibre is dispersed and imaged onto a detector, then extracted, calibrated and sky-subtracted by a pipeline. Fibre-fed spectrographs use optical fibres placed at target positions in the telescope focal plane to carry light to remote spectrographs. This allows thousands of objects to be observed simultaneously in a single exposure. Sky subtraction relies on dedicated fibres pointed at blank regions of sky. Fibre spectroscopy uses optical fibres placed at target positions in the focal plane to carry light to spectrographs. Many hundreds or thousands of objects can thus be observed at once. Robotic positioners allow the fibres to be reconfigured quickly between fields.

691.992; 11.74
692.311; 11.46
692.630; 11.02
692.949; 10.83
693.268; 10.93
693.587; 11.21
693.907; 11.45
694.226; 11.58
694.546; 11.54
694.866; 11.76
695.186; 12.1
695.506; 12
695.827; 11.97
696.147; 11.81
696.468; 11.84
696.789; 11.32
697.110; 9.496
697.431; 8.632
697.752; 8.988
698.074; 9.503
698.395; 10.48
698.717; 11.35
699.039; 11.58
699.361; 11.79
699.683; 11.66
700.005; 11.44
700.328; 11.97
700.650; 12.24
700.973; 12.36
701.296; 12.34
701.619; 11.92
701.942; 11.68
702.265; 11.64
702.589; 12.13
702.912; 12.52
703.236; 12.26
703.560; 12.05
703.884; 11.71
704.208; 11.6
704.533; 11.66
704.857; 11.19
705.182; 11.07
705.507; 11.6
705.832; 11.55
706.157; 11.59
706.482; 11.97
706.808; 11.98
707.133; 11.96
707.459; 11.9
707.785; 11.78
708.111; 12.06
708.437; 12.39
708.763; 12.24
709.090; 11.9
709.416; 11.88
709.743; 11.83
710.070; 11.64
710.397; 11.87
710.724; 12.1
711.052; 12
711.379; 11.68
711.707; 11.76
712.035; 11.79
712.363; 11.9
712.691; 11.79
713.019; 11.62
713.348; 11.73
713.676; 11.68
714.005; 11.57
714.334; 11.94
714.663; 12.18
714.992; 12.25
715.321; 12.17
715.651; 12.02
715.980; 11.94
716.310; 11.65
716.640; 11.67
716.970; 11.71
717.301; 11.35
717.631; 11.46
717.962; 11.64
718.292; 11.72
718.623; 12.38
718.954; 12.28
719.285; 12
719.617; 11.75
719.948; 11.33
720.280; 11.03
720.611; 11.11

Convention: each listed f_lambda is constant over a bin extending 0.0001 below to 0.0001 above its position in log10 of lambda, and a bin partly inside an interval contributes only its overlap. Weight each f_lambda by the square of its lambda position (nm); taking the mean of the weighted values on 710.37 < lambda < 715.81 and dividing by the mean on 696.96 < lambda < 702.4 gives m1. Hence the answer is 1.11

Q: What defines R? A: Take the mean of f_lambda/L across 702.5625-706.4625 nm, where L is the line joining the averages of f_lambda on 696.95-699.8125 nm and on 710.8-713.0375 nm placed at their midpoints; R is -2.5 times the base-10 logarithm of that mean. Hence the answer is -0.07 mag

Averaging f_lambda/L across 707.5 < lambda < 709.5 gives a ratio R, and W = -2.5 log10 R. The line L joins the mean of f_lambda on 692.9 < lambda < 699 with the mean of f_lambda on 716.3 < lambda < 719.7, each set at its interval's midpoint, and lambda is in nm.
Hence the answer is -0.05 mag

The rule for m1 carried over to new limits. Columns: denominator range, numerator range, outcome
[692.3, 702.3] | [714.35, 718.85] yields 1.11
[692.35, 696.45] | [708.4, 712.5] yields 1.08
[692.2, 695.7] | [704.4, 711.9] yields 1.07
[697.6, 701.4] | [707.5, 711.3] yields 1.09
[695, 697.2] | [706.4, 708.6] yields 1.07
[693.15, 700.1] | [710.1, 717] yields 1.12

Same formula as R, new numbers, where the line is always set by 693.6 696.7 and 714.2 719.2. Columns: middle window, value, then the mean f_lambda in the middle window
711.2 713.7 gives 0.01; 11.8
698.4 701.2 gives 0.00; 11.7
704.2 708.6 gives 0.01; 11.7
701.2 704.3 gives -0.02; 12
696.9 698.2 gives 0.26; 9.23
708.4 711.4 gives -0.01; 11.9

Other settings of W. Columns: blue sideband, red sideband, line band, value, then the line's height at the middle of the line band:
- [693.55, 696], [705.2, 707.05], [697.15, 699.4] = 0.15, 11.7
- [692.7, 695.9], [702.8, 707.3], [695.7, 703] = 0.03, 11.6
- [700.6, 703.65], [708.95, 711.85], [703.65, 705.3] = 0.05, 12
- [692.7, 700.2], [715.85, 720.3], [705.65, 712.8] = -0.04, 11.5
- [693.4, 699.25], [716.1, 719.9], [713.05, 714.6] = -0.01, 11.6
